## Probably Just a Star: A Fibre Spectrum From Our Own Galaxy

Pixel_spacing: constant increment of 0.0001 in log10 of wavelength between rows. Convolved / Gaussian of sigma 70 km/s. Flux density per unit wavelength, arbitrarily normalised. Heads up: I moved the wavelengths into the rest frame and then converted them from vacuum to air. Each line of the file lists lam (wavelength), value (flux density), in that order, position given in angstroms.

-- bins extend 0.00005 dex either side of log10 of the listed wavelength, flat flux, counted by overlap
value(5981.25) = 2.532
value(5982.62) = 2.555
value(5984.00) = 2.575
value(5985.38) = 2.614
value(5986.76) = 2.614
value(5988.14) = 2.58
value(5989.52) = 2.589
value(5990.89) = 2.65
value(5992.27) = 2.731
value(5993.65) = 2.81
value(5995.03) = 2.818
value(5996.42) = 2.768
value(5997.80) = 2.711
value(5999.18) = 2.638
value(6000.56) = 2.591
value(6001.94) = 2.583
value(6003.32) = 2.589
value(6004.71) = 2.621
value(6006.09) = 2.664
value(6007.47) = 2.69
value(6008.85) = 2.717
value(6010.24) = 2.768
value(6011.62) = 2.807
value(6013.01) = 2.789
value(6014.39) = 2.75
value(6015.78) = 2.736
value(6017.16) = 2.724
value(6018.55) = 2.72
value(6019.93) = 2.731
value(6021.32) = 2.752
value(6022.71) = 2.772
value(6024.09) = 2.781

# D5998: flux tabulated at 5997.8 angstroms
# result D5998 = 2.711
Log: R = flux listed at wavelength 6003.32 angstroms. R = 2.589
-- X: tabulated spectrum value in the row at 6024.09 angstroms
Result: 2.781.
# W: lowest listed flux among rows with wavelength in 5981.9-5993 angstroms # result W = 2.555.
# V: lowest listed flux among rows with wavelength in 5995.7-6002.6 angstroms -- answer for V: 2.583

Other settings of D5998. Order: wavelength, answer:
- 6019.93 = 2.731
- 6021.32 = 2.752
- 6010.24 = 2.768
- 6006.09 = 2.664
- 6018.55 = 2.72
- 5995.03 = 2.818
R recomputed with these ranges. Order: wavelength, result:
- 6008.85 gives 2.717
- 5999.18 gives 2.638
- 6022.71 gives 2.772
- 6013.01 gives 2.789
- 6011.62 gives 2.807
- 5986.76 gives 2.614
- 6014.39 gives 2.75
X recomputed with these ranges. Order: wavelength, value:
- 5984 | 2.575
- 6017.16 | 2.724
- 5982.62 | 2.555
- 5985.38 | 2.614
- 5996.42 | 2.768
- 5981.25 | 2.532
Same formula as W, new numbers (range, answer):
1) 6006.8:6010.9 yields 2.69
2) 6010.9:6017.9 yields 2.724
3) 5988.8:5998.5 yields 2.589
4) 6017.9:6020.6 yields 2.72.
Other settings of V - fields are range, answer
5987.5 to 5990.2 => 2.58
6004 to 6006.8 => 2.621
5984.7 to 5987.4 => 2.614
